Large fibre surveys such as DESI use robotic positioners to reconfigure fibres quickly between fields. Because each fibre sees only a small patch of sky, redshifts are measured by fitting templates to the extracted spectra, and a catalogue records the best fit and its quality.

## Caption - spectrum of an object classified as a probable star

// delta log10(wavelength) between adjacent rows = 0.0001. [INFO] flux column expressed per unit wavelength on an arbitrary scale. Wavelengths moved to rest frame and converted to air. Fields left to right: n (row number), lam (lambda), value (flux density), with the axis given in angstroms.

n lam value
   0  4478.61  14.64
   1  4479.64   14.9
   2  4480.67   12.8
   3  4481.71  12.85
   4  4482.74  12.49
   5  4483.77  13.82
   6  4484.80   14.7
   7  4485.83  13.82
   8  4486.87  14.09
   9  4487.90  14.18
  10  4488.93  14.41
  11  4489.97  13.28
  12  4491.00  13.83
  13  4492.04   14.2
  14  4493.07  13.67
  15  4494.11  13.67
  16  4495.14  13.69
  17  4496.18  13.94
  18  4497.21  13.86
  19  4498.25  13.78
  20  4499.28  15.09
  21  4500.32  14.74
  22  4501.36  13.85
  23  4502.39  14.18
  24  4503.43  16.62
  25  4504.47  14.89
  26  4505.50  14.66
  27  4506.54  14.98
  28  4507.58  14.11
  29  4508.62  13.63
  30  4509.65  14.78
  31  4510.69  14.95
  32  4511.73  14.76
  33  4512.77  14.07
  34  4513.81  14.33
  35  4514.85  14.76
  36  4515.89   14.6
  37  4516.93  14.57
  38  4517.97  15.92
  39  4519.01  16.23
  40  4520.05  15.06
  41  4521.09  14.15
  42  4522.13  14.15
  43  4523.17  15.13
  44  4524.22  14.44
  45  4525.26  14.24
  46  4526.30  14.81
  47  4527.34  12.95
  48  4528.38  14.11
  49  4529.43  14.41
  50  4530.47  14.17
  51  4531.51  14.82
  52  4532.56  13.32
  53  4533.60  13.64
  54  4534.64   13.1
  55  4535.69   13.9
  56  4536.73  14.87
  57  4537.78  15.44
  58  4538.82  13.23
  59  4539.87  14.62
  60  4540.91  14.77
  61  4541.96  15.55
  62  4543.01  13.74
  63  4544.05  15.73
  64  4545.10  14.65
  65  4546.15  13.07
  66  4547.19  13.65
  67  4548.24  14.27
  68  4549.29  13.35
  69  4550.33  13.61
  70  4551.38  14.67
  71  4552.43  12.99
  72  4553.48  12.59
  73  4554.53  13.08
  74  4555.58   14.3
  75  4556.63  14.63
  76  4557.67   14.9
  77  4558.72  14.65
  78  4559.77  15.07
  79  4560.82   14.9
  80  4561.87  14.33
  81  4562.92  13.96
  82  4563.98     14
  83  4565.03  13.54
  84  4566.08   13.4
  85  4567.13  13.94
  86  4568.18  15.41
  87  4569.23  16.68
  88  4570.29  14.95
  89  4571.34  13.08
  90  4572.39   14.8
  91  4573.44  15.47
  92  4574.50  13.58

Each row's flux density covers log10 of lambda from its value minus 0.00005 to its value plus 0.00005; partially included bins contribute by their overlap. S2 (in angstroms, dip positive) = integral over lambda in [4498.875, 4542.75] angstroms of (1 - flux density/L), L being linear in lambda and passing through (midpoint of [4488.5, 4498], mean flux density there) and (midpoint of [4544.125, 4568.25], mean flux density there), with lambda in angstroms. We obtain -1.93 angstroms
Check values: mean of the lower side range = 13.8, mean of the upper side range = 14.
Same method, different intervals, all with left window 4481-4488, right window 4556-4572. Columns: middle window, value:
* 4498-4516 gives -0.9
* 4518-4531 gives -0.4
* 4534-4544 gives -0.1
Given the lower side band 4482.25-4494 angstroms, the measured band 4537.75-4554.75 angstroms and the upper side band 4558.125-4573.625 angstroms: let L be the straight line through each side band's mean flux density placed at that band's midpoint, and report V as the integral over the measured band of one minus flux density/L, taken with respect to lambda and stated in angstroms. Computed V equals 0.4 angstroms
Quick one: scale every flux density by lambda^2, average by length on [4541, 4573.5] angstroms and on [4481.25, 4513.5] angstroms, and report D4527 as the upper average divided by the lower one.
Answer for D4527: 1.0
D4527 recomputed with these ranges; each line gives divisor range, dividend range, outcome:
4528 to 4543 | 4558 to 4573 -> 1.03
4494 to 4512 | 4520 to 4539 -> 0.99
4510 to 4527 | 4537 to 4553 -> 0.98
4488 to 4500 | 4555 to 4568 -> 1.06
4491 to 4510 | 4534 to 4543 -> 1.02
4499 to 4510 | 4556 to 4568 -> 1.00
